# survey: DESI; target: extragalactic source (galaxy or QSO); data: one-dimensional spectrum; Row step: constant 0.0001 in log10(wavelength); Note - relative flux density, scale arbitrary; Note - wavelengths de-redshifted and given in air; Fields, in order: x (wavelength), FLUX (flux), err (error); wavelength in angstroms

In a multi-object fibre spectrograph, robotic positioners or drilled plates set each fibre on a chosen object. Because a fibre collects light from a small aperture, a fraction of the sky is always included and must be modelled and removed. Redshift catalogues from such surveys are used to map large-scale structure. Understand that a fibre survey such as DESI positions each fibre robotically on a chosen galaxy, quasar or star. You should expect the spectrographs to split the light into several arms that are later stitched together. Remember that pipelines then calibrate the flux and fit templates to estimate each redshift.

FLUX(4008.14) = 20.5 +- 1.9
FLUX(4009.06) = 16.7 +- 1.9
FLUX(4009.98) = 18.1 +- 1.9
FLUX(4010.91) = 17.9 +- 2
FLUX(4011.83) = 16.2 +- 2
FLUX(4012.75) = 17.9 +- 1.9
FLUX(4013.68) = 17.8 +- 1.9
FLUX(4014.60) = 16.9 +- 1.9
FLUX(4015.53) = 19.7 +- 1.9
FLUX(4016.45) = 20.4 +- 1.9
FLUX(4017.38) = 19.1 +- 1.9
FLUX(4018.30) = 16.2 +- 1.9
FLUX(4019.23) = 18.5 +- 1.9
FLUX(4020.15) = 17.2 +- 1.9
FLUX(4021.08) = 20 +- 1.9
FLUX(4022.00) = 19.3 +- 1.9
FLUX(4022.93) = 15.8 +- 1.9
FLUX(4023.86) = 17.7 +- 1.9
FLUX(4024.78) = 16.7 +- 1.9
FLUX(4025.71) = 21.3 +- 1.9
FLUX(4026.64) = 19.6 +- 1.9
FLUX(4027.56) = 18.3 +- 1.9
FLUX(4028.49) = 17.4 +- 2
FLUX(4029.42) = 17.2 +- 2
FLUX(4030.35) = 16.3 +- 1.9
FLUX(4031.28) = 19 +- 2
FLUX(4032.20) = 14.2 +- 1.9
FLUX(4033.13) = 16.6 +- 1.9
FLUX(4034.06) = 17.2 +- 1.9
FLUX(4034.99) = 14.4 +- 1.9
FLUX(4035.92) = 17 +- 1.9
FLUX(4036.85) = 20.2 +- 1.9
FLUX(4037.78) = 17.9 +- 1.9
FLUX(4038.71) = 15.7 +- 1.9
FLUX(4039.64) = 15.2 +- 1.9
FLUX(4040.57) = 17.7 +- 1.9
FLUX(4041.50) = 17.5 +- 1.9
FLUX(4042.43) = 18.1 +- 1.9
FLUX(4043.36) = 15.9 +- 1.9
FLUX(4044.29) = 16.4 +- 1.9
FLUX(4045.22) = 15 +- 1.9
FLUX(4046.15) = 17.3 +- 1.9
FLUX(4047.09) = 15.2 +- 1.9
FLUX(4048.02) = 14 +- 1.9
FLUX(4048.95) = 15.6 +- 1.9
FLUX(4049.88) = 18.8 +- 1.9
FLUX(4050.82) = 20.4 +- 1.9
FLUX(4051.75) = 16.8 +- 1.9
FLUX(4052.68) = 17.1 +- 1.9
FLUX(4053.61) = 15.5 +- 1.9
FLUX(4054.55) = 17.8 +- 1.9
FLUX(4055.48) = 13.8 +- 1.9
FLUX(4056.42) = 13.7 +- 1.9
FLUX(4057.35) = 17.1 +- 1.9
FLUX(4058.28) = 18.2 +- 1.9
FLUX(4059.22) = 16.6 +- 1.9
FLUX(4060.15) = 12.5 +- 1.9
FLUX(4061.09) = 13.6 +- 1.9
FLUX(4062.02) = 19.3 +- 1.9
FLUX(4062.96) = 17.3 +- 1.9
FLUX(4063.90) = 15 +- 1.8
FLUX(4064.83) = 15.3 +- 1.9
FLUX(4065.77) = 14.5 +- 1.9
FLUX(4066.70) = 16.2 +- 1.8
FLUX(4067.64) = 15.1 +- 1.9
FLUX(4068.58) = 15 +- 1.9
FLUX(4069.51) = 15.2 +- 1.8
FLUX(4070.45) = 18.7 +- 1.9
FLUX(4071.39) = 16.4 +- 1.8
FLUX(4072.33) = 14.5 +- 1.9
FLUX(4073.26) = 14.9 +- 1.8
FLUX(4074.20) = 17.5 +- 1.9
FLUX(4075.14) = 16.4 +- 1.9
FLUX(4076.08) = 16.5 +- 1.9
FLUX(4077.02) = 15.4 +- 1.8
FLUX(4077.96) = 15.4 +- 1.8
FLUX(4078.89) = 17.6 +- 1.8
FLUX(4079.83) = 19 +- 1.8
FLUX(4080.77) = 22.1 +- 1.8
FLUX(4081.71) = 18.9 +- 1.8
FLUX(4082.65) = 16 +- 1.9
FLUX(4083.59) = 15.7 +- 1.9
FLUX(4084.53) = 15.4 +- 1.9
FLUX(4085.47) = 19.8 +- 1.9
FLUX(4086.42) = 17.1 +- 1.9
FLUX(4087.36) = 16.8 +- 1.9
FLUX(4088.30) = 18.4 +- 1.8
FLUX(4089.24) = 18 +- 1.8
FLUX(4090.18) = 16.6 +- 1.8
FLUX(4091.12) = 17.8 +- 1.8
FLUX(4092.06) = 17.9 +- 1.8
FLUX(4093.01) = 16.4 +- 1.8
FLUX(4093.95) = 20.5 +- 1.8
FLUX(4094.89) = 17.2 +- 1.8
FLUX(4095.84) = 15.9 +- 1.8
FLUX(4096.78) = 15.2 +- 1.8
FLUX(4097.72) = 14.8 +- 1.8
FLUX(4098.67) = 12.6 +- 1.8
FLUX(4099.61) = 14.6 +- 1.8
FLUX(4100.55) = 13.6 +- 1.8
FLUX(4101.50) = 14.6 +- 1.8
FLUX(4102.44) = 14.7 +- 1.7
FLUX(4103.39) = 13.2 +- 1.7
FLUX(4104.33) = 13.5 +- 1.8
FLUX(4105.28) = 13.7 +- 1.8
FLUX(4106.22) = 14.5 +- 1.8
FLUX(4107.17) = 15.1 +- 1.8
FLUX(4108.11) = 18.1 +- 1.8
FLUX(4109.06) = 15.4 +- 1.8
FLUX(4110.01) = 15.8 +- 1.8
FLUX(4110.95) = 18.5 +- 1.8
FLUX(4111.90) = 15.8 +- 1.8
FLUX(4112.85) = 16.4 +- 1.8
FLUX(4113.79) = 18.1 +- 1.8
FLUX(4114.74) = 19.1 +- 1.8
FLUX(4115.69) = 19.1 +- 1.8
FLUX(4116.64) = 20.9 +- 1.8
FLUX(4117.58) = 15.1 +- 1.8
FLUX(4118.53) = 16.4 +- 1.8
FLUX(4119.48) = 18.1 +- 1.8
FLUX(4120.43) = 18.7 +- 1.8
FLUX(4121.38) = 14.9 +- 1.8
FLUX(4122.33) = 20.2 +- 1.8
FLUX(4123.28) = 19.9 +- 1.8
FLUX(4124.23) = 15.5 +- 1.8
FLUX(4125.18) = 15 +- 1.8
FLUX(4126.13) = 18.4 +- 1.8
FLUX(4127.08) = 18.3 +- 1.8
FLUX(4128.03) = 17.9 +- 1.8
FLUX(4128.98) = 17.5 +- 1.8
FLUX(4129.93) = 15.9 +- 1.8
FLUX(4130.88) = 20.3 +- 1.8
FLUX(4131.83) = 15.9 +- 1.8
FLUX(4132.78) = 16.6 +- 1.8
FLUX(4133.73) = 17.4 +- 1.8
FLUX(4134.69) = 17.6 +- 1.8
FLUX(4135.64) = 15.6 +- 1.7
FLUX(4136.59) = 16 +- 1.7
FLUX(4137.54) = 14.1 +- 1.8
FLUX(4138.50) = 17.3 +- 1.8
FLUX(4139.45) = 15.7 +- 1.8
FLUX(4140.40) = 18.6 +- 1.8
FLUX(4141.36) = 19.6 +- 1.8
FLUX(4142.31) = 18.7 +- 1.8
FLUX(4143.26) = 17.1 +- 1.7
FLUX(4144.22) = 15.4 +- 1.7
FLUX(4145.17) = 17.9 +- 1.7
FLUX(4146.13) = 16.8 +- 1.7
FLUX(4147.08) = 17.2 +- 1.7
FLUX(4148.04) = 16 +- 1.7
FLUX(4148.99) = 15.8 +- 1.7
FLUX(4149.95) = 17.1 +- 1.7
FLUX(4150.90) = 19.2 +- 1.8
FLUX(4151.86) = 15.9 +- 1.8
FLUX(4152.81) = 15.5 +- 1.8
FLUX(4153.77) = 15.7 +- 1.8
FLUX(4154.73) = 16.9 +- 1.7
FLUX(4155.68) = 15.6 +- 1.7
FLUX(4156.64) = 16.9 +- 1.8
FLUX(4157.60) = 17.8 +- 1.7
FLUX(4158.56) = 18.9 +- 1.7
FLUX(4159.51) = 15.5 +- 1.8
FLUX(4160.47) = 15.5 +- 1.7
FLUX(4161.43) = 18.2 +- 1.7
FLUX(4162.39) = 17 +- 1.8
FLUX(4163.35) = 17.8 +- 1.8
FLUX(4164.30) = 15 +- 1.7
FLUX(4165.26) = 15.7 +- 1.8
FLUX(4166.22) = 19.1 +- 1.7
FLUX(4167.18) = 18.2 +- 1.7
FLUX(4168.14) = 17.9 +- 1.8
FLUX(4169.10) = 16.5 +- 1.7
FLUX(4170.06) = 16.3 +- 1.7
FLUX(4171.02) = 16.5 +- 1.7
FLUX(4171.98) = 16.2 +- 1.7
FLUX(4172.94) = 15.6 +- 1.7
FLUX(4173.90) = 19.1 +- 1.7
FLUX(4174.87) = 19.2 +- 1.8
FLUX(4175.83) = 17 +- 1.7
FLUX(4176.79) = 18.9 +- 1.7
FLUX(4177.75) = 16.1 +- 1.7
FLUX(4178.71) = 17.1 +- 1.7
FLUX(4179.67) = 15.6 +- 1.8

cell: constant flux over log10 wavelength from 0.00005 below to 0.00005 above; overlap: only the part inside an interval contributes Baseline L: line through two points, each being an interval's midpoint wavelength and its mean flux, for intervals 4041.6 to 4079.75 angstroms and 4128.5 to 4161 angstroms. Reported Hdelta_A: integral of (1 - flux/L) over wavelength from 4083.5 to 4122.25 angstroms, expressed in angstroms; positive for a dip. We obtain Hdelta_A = 0.1 angstroms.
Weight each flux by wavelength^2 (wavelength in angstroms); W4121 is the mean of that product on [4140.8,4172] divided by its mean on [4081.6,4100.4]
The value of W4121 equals 1.05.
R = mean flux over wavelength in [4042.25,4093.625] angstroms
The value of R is 16.6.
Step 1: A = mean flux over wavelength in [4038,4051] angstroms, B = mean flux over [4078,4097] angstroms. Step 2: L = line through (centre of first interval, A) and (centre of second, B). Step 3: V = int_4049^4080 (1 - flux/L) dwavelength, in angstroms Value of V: 1.5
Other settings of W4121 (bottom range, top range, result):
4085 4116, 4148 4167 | 1.06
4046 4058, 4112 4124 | 1.13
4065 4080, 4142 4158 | 1.08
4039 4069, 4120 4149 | 1.10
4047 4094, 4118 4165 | 1.06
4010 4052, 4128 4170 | 1.03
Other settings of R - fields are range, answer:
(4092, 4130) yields 16.5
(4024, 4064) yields 16.8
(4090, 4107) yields 15.4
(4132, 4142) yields 16.8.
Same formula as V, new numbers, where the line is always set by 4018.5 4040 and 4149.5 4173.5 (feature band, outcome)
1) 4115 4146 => -0.7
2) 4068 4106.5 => 2.0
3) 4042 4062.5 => 1.3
